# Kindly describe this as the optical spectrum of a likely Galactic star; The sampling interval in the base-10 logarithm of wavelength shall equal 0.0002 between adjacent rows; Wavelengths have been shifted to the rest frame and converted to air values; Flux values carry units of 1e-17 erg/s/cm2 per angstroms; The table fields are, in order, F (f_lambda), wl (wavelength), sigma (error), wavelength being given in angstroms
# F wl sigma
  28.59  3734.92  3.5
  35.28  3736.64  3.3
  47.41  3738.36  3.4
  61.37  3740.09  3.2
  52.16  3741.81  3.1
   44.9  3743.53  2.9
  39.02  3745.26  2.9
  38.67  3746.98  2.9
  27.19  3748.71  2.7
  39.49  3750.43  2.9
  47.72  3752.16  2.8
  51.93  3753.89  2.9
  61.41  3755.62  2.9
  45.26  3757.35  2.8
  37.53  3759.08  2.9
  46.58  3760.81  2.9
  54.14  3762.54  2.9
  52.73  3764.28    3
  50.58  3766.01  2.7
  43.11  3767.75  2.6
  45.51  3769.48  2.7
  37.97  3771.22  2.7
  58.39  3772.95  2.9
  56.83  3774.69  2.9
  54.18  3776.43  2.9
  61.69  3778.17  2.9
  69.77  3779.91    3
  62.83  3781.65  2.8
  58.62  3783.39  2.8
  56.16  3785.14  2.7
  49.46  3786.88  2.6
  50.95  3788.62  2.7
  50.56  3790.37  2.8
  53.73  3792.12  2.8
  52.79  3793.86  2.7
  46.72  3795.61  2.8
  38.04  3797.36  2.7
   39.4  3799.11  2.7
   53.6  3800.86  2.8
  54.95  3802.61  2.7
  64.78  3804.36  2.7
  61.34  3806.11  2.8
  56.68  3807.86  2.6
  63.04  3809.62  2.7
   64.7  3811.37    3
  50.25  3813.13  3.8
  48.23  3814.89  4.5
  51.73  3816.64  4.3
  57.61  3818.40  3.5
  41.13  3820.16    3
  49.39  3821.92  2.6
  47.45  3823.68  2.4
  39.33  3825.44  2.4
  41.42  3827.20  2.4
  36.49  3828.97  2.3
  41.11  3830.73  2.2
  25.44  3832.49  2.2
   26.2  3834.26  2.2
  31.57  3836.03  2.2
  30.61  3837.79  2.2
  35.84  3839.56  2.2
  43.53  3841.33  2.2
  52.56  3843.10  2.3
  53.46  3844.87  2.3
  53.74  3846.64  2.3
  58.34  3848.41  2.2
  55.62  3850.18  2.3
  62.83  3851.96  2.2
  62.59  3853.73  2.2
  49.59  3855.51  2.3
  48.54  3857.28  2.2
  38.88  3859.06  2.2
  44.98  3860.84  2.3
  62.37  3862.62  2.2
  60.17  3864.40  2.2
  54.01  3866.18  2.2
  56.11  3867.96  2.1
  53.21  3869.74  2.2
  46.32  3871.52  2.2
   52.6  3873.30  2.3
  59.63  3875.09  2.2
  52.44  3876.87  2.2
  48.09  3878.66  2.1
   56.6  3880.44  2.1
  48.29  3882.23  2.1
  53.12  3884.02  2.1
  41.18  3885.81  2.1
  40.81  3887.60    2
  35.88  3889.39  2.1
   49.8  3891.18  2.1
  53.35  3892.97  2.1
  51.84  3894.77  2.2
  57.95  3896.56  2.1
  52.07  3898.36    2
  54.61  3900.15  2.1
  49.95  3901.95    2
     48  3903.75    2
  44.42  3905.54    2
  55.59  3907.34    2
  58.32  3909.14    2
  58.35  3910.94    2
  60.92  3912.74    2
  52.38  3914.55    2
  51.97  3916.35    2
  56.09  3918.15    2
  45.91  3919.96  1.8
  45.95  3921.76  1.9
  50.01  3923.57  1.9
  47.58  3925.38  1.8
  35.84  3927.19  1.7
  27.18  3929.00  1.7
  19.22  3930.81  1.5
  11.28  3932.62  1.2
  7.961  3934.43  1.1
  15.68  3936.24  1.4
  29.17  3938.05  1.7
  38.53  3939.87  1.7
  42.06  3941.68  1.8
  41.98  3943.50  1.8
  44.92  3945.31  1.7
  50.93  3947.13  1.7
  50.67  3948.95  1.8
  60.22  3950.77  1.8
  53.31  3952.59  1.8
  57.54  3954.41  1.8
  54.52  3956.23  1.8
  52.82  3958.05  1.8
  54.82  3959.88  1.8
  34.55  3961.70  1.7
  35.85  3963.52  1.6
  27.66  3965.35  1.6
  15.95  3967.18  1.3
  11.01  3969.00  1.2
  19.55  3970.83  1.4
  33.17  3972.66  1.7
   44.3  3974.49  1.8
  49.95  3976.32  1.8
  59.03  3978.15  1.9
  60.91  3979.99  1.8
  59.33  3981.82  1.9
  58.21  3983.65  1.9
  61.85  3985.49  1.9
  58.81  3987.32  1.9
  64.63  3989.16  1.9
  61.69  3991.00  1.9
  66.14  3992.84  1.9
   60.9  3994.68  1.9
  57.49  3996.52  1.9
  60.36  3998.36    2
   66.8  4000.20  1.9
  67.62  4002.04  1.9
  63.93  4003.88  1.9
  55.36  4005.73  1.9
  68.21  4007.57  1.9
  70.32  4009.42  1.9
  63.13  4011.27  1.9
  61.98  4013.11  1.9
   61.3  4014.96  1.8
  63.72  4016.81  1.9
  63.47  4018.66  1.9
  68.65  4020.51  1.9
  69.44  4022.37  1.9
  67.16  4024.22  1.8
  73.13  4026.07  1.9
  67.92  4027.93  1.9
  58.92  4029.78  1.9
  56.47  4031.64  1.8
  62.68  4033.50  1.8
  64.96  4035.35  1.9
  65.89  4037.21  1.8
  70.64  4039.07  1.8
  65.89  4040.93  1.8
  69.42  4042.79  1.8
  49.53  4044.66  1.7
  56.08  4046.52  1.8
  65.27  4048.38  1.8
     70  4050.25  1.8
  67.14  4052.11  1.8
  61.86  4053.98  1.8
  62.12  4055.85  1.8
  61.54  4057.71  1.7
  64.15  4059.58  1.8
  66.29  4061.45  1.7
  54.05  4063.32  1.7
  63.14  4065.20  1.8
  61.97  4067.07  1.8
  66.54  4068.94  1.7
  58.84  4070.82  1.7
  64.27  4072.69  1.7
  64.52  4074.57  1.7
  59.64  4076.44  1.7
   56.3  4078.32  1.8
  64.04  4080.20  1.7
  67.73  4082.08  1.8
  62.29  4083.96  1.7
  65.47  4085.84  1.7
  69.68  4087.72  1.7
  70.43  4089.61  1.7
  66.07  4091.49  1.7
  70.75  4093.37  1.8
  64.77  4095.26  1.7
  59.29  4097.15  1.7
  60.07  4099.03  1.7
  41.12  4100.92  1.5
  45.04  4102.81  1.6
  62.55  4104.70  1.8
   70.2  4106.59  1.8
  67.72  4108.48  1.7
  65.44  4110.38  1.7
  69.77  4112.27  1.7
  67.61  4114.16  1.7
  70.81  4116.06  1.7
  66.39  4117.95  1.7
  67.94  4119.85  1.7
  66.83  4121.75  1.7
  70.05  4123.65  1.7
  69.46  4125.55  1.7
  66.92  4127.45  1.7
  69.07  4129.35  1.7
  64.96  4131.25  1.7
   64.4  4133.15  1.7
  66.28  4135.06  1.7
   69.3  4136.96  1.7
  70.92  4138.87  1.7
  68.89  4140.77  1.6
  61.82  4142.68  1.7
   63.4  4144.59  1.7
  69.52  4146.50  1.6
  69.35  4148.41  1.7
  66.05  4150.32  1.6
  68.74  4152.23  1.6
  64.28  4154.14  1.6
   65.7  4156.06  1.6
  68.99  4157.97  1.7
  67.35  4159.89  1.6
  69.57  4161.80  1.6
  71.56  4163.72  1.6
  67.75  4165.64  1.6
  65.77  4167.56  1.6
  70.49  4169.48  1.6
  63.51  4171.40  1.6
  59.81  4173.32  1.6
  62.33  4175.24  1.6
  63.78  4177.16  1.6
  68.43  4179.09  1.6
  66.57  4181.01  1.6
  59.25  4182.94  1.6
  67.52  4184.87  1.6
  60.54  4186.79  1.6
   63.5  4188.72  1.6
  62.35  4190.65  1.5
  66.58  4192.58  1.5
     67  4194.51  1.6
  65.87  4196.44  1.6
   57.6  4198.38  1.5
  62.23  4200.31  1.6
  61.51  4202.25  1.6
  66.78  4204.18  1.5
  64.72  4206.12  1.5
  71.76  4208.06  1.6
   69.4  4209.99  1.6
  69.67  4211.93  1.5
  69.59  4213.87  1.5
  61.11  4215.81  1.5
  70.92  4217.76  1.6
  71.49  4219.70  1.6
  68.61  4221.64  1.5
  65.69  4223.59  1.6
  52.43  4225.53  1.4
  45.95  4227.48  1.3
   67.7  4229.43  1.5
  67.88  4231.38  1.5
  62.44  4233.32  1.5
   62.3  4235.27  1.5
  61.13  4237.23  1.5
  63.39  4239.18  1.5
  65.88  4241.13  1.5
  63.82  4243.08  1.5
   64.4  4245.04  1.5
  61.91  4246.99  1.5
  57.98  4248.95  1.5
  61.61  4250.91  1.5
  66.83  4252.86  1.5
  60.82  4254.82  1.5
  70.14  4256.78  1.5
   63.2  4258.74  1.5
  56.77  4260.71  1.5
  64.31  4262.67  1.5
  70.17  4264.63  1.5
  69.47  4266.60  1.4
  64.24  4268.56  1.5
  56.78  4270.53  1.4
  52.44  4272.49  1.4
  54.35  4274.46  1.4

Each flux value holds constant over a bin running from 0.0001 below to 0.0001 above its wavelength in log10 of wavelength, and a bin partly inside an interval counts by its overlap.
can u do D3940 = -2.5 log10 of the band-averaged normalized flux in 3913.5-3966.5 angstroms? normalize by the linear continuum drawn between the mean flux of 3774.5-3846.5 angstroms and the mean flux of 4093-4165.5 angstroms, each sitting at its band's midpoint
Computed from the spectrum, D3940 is 0.33 mag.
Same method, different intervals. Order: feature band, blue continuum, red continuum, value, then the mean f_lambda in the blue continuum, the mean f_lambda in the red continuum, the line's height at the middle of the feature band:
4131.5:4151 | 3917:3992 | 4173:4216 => -0.120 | 42.8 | 64.8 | 59.9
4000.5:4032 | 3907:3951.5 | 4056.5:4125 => -0.206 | 42.1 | 63.7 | 53.8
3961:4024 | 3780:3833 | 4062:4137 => 0.094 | 50.7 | 64.3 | 59.3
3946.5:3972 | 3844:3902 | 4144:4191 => 0.335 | 52.1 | 65.9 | 56.2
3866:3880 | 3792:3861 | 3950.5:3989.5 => -0.116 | 48.2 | 46.3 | 47.6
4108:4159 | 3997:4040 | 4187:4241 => -0.047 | 64.8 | 64.4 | 64.6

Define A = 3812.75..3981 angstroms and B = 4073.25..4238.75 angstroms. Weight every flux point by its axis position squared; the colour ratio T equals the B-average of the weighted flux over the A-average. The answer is 1.63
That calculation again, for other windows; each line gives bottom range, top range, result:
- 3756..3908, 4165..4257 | 1.55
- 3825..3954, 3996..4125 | 1.51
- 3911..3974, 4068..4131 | 1.76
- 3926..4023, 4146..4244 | 1.48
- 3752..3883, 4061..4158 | 1.49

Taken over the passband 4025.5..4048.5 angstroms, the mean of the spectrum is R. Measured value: 63.4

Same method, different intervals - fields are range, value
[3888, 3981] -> 43.5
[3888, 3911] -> 51.1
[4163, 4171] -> 68.4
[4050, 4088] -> 63.2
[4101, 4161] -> 66.3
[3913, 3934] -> 40.2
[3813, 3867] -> 46.9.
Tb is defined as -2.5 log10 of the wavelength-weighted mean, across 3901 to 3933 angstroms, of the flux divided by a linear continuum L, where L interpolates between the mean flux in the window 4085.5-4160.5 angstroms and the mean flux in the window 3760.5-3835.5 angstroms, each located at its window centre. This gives 0.21 mag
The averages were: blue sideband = 50.3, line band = 46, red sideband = 65.8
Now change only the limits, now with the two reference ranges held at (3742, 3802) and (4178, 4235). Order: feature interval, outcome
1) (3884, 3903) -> 0.10 mag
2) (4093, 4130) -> -0.05 mag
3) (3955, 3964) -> 0.18 mag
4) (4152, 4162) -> -0.07 mag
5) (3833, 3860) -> 0.12 mag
